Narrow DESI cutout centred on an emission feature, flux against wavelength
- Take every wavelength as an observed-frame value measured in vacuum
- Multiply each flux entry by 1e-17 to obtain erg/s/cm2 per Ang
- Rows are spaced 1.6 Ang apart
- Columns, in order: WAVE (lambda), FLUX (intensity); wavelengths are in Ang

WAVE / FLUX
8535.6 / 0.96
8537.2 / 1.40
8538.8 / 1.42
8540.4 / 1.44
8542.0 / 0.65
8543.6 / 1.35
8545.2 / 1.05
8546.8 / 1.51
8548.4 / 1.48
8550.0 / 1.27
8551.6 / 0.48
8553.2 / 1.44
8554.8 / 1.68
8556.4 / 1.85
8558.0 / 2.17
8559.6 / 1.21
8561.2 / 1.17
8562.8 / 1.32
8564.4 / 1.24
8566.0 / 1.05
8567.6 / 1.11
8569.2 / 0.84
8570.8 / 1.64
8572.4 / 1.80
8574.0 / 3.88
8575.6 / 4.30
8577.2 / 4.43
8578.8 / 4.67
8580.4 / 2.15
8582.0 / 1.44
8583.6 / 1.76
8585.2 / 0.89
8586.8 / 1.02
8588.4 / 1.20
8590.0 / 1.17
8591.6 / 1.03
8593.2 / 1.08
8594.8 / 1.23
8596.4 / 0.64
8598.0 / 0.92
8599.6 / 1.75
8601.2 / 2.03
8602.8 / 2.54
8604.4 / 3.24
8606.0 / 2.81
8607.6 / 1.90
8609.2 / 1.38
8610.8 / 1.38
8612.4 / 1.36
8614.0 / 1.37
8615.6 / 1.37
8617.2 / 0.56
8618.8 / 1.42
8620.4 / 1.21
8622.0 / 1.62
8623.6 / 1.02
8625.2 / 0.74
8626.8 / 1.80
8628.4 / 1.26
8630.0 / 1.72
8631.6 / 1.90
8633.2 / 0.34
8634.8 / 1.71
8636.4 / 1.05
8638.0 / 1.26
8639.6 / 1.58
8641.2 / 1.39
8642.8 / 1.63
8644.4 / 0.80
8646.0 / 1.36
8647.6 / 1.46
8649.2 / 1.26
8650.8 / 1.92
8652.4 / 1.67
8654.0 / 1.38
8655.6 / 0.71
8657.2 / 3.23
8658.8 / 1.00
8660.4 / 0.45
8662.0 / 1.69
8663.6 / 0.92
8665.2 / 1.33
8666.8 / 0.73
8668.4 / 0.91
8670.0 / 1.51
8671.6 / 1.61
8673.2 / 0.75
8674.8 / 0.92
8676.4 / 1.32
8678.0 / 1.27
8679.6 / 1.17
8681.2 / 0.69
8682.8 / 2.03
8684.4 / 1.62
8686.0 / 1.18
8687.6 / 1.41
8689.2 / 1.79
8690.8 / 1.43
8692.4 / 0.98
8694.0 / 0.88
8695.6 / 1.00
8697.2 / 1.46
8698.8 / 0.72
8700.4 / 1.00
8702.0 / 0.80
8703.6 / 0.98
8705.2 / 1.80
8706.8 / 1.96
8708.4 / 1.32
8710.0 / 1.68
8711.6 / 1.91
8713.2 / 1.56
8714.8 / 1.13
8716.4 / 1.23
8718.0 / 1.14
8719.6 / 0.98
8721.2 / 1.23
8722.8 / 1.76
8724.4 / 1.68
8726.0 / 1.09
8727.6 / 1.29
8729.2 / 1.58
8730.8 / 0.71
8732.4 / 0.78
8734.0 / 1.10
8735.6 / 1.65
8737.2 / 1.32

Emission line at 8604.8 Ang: [N II] 6583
